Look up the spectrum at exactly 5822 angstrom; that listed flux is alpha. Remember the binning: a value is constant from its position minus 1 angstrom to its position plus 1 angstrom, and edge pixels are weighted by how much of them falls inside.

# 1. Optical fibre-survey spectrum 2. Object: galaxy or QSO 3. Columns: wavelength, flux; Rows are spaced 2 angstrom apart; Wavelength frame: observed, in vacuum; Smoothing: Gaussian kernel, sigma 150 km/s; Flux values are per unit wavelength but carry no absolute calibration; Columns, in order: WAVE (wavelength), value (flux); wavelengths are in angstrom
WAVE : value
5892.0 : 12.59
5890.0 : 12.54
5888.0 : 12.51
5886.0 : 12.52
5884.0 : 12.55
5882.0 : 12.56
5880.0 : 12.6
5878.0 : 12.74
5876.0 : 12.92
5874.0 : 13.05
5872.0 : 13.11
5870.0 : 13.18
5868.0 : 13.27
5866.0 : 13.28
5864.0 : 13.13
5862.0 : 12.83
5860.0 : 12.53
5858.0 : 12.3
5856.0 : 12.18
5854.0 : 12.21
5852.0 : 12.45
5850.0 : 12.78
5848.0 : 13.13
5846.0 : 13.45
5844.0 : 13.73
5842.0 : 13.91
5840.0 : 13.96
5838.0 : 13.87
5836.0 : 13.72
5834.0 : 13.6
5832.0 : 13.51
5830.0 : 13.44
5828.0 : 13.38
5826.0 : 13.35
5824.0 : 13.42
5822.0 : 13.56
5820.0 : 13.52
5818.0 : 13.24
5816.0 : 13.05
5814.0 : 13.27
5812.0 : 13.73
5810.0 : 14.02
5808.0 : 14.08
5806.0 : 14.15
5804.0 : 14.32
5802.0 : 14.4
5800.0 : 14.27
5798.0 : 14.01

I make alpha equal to 13.56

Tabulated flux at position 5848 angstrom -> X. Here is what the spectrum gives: 13.13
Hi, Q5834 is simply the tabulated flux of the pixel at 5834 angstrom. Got 13.6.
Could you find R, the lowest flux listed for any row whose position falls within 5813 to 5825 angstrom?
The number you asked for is 13.05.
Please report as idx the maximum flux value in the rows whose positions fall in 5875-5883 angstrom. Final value 12.92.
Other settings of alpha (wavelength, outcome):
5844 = 13.73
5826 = 13.35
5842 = 13.91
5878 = 12.74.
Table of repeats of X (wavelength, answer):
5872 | 13.11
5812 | 13.73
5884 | 12.55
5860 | 12.53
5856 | 12.18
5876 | 12.92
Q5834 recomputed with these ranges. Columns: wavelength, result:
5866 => 13.28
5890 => 12.54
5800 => 14.27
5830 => 13.44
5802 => 14.4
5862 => 12.83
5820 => 13.52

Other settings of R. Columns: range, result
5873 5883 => 12.56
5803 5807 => 14.15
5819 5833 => 13.35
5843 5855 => 12.21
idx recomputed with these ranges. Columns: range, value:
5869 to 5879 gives 13.18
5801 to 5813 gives 14.4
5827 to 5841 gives 13.96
